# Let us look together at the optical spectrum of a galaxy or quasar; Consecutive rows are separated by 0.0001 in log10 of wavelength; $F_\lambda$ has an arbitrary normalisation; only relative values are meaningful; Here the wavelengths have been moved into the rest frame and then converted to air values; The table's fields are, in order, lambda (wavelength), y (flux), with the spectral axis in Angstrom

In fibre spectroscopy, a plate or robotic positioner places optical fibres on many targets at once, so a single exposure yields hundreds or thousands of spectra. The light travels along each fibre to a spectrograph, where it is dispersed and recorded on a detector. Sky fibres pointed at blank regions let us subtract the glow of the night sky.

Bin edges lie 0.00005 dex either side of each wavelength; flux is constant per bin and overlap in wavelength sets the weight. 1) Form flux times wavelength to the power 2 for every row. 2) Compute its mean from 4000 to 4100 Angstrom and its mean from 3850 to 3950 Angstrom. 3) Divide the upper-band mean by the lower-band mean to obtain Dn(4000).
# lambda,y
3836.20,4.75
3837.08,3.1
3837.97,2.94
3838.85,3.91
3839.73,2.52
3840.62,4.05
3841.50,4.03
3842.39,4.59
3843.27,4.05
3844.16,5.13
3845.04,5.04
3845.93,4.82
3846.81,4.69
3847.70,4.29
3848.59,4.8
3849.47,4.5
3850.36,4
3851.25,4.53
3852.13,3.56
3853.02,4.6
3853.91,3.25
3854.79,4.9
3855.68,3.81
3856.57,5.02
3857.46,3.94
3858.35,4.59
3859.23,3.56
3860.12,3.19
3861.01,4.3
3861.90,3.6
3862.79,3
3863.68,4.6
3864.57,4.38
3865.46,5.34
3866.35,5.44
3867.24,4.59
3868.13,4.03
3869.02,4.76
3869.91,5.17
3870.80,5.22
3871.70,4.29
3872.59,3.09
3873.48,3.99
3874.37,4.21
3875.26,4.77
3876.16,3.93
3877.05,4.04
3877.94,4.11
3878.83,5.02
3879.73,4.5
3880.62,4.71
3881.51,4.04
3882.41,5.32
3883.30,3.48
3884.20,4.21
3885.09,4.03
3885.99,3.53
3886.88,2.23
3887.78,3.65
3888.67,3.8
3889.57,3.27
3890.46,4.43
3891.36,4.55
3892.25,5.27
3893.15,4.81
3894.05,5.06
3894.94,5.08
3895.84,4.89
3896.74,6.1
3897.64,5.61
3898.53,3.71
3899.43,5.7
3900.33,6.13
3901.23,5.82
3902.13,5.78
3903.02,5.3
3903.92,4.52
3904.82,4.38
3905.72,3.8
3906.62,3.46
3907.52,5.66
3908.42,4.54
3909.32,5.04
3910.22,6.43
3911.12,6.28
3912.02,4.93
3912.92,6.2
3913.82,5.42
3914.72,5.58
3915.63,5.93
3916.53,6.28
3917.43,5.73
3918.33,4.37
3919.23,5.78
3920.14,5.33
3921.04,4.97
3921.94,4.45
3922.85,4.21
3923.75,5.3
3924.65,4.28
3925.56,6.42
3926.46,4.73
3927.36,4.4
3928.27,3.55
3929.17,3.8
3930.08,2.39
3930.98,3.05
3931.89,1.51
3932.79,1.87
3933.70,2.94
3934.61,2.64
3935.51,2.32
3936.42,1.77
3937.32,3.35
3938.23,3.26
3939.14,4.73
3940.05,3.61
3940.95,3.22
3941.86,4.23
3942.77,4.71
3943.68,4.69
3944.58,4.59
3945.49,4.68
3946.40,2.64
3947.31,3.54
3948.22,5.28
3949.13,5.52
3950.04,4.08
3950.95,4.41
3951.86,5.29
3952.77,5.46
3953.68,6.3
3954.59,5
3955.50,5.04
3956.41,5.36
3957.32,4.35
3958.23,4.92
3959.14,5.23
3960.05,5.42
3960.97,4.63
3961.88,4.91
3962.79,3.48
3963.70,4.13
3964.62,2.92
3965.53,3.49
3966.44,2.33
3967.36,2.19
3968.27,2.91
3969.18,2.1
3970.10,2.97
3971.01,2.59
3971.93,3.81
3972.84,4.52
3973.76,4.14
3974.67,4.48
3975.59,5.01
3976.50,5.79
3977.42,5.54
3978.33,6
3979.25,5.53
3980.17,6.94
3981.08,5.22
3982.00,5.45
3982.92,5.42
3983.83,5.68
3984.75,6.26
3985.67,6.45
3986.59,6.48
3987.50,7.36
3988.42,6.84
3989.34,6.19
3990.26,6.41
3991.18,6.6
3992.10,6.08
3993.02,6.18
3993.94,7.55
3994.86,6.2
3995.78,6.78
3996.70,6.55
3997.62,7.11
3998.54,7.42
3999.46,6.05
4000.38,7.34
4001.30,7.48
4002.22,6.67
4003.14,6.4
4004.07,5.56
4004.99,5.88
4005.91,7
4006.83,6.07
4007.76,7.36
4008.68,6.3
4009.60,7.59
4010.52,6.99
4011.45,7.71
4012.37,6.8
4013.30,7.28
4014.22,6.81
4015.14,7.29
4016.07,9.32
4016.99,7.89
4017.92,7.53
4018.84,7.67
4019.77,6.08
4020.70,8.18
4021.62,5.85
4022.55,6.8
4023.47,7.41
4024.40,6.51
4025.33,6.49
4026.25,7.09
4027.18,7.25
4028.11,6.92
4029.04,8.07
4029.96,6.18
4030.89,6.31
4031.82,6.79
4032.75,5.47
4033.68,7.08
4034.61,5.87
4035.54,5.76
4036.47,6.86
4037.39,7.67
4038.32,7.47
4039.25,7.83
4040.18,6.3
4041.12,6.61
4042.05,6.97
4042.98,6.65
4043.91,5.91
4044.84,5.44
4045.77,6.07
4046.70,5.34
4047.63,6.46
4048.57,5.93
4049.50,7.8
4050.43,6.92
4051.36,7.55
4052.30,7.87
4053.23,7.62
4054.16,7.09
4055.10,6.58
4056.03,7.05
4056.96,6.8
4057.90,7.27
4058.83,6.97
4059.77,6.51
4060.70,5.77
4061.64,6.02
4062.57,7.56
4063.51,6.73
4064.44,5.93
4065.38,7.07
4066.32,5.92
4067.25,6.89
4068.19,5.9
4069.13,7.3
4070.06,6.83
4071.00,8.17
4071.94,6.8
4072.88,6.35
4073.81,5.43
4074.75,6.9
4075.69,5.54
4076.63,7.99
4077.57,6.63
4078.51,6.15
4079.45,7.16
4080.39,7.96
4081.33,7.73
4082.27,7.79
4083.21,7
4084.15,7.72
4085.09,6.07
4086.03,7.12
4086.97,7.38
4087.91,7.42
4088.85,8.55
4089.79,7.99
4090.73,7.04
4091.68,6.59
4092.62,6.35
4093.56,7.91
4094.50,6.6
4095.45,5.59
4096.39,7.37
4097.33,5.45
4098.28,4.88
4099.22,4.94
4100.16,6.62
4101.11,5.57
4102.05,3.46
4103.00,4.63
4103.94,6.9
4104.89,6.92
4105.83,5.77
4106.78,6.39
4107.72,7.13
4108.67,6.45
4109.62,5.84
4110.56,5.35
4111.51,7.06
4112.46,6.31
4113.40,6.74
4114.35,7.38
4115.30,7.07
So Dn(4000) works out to 1.68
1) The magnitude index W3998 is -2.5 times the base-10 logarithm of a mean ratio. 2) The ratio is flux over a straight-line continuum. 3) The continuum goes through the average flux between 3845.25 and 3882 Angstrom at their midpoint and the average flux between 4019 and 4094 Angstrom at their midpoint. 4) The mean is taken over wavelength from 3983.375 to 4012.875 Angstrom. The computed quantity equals -0.099 mag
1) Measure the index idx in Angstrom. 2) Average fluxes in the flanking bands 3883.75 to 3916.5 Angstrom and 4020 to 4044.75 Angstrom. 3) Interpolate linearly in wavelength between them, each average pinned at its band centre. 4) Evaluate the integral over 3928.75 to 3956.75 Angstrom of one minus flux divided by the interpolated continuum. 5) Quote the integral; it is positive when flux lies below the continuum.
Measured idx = 8.15 Angstrom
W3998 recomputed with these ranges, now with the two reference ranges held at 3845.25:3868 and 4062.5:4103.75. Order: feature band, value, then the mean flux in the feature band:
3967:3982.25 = 0.24 mag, 4.43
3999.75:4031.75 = -0.18 mag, 7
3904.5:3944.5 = 0.15 mag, 4.35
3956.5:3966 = 0.22 mag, 4.38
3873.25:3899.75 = 0.05 mag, 4.4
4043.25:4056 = -0.06 mag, 6.68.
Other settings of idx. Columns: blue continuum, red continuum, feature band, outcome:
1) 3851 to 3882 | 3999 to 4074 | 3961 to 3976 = 5.89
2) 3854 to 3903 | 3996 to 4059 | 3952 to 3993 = 7.02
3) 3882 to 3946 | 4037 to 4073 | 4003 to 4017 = -2.24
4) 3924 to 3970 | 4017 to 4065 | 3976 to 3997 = -4.47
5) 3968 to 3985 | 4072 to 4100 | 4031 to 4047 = -1.50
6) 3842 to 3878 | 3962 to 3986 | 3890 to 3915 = -4.48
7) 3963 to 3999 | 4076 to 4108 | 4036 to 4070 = -3.17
